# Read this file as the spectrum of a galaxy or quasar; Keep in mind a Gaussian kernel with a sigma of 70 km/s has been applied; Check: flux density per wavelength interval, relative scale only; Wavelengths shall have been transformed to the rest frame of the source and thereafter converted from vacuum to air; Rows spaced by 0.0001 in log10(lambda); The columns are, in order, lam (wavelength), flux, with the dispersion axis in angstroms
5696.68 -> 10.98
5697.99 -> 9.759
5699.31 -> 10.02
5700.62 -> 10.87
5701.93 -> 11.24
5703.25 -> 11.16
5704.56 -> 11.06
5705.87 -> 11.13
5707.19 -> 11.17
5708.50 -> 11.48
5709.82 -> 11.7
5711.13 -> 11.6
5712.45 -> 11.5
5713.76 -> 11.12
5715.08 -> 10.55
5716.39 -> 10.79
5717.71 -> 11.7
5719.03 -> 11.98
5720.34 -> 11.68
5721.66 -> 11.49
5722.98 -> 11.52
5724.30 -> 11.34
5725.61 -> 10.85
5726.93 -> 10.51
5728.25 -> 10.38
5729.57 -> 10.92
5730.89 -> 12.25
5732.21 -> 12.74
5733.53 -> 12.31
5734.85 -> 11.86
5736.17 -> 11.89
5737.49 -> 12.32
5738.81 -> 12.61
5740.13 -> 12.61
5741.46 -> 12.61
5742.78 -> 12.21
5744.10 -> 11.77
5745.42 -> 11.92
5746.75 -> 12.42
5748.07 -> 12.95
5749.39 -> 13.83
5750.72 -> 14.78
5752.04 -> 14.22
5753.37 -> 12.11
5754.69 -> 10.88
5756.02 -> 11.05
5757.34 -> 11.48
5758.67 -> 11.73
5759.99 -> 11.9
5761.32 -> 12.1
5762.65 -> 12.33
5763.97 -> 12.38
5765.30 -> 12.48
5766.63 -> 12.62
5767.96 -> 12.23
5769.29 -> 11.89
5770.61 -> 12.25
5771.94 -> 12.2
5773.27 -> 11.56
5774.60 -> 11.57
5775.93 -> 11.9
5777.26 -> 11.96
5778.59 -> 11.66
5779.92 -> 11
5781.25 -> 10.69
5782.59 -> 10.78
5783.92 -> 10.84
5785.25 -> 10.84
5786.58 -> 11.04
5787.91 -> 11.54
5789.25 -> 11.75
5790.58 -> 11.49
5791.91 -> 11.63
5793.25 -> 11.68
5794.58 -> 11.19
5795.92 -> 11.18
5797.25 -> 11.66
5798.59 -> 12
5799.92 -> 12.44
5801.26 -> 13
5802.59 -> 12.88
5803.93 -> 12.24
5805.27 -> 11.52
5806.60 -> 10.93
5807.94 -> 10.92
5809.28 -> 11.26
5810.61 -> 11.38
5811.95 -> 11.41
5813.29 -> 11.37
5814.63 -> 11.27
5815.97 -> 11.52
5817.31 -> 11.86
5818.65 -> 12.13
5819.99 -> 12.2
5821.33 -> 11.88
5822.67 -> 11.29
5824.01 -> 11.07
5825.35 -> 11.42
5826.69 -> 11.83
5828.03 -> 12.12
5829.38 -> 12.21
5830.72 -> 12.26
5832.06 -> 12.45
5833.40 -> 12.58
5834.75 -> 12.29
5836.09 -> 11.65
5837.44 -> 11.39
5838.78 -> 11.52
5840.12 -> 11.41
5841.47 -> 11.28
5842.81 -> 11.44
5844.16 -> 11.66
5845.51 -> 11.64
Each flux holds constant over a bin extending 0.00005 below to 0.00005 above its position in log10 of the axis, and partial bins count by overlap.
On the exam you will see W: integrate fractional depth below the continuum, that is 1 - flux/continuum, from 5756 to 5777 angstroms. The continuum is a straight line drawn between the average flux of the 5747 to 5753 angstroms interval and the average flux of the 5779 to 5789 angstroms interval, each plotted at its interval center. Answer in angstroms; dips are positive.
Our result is 0.66 angstroms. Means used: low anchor 13.8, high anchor 11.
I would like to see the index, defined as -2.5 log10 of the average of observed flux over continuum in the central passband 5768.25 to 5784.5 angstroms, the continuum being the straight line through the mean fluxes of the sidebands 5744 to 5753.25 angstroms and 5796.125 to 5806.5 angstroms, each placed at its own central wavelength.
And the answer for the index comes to 0.10 mag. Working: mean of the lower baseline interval 13.1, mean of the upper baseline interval 12.1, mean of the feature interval 11.5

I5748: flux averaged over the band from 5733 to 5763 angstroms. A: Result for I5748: 12.3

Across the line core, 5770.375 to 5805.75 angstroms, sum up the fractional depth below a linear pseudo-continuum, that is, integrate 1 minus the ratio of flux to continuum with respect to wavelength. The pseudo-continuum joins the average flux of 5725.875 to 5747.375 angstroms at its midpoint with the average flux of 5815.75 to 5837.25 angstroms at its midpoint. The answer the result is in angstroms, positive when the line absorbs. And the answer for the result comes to 0.8 angstroms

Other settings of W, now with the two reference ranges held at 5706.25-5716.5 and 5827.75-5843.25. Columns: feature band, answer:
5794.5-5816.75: 0.1 angstroms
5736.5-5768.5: -2.6 angstroms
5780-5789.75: 0.5 angstroms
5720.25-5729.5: 0.2 angstroms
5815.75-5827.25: 0.1 angstroms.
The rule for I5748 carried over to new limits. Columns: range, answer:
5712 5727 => 11.3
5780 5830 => 11.6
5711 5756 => 11.9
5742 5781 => 12.2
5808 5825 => 11.5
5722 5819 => 11.8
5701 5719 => 11.3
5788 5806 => 11.9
